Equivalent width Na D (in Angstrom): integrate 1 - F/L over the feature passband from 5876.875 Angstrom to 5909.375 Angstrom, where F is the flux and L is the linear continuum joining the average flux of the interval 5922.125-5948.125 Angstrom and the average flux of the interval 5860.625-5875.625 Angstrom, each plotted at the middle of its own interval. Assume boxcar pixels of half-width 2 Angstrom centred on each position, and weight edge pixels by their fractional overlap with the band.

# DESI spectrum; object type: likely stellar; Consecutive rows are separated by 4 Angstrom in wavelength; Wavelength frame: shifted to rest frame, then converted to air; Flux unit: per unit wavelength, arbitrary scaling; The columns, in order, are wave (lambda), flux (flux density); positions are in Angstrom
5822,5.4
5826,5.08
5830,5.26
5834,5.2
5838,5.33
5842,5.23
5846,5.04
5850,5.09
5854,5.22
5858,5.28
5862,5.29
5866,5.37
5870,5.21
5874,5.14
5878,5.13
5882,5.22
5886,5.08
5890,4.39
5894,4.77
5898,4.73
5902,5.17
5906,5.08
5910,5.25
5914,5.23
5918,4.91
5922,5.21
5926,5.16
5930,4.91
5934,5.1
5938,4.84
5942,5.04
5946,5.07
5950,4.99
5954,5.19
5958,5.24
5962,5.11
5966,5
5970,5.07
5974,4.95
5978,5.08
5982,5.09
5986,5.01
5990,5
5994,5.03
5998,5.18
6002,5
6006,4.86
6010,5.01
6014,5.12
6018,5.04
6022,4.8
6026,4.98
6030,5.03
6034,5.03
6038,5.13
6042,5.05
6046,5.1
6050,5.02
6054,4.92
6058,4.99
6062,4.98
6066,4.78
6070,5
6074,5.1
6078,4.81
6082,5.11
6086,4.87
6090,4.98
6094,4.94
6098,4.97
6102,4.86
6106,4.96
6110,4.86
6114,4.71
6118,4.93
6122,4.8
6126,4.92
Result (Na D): 1.37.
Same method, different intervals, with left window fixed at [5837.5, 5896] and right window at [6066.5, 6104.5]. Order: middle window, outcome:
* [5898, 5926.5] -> -0.2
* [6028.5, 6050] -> -0.3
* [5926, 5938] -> 0.1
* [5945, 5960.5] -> -0.2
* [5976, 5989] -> -0.1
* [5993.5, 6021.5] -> -0.1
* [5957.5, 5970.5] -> -0.1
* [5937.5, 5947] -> 0.1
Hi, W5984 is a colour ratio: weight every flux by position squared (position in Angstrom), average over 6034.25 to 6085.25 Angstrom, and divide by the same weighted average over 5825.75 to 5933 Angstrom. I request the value 1.04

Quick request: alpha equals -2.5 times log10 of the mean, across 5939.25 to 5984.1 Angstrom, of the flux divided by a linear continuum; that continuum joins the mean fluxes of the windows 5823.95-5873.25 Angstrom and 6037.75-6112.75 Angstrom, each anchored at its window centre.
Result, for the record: 0.00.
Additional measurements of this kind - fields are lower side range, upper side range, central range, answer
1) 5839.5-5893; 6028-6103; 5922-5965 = 0.00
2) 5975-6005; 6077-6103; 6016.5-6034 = 0.01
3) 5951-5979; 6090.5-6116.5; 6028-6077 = -0.01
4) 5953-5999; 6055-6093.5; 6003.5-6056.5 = 0.00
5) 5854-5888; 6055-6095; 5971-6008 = 0.01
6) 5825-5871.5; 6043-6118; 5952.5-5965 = -0.02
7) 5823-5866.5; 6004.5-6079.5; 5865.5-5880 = 0.00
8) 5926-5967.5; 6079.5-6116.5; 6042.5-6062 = -0.01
